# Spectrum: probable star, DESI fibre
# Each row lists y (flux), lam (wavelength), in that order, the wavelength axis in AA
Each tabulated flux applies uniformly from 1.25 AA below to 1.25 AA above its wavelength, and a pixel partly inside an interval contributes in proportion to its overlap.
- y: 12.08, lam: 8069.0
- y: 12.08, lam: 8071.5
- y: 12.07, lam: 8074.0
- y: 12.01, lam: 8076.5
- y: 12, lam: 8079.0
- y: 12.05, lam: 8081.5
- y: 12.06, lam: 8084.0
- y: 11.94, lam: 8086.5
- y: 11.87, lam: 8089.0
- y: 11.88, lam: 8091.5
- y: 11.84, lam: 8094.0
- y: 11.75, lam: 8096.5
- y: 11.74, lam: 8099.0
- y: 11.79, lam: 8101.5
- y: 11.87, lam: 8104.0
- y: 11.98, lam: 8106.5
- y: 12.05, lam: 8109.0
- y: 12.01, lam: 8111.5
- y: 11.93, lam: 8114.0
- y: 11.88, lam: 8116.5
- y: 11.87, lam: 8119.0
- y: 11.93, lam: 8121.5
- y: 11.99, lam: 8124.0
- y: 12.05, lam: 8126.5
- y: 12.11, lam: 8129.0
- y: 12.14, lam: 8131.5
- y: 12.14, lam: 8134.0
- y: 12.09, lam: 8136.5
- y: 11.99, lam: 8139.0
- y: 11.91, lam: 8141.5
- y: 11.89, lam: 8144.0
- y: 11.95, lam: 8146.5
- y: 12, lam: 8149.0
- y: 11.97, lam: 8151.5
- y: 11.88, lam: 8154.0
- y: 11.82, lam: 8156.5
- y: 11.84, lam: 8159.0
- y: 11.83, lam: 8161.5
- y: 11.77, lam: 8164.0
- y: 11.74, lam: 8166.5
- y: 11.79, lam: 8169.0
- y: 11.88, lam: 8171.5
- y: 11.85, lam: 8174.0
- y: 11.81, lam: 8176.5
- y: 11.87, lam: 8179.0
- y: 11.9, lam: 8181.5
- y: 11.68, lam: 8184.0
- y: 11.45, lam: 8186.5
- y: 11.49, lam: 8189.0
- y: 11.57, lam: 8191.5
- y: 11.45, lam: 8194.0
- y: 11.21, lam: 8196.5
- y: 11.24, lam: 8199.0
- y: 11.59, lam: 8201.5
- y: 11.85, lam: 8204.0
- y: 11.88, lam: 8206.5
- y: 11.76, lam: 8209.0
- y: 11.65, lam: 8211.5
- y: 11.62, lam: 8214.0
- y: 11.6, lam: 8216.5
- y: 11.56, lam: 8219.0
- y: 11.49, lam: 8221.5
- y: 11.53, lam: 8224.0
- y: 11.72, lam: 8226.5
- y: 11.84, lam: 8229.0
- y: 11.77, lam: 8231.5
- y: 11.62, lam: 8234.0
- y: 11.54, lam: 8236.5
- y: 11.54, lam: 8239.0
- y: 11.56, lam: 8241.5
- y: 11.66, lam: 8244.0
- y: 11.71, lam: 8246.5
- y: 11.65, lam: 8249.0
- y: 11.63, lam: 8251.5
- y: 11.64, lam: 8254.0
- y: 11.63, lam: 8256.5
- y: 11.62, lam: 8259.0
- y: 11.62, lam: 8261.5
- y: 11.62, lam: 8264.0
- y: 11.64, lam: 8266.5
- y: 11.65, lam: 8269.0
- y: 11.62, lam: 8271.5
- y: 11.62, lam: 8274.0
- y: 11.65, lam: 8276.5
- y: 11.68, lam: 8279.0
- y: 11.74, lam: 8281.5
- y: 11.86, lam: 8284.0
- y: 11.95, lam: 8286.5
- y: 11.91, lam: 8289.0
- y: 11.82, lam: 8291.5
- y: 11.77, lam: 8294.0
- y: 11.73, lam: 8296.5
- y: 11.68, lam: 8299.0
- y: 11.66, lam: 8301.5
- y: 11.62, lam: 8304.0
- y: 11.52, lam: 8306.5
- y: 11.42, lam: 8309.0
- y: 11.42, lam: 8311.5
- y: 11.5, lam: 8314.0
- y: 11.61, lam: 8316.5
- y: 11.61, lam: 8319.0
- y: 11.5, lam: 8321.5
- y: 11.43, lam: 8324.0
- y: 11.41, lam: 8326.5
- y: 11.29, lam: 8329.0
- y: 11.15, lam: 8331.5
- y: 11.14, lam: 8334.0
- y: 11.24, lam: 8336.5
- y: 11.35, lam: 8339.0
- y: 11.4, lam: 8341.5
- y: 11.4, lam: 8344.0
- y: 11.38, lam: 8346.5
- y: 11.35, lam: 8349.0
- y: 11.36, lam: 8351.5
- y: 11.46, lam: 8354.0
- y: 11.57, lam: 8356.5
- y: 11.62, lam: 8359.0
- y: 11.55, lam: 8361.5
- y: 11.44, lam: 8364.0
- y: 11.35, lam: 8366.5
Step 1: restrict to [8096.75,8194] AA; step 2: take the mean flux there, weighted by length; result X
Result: 11.9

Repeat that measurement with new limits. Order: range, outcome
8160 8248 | 11.7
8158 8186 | 11.8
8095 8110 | 11.9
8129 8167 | 11.9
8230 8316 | 11.7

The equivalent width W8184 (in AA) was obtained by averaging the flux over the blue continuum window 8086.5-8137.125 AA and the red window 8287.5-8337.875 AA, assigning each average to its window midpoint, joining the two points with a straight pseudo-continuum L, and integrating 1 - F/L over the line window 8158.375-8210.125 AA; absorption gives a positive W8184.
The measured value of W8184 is 0.5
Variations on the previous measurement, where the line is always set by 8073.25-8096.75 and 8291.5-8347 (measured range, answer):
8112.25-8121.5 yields -0.01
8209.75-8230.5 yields 0.08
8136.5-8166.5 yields -0.20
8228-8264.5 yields -0.06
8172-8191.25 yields 0.06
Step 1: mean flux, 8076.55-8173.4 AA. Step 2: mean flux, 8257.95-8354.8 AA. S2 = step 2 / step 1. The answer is 0.97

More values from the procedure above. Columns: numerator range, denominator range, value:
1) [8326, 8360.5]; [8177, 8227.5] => 0.98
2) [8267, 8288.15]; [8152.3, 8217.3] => 1.00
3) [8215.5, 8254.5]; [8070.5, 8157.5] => 0.97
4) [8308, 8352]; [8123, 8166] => 0.95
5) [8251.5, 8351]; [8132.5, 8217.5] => 0.98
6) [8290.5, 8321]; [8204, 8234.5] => 0.99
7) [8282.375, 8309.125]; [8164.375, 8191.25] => 1.00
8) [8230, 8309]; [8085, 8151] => 0.98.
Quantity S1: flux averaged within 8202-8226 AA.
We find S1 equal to 11.7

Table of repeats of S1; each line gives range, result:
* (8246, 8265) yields 11.6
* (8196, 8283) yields 11.6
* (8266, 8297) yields 11.7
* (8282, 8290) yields 11.9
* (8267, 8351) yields 11.5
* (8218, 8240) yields 11.6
